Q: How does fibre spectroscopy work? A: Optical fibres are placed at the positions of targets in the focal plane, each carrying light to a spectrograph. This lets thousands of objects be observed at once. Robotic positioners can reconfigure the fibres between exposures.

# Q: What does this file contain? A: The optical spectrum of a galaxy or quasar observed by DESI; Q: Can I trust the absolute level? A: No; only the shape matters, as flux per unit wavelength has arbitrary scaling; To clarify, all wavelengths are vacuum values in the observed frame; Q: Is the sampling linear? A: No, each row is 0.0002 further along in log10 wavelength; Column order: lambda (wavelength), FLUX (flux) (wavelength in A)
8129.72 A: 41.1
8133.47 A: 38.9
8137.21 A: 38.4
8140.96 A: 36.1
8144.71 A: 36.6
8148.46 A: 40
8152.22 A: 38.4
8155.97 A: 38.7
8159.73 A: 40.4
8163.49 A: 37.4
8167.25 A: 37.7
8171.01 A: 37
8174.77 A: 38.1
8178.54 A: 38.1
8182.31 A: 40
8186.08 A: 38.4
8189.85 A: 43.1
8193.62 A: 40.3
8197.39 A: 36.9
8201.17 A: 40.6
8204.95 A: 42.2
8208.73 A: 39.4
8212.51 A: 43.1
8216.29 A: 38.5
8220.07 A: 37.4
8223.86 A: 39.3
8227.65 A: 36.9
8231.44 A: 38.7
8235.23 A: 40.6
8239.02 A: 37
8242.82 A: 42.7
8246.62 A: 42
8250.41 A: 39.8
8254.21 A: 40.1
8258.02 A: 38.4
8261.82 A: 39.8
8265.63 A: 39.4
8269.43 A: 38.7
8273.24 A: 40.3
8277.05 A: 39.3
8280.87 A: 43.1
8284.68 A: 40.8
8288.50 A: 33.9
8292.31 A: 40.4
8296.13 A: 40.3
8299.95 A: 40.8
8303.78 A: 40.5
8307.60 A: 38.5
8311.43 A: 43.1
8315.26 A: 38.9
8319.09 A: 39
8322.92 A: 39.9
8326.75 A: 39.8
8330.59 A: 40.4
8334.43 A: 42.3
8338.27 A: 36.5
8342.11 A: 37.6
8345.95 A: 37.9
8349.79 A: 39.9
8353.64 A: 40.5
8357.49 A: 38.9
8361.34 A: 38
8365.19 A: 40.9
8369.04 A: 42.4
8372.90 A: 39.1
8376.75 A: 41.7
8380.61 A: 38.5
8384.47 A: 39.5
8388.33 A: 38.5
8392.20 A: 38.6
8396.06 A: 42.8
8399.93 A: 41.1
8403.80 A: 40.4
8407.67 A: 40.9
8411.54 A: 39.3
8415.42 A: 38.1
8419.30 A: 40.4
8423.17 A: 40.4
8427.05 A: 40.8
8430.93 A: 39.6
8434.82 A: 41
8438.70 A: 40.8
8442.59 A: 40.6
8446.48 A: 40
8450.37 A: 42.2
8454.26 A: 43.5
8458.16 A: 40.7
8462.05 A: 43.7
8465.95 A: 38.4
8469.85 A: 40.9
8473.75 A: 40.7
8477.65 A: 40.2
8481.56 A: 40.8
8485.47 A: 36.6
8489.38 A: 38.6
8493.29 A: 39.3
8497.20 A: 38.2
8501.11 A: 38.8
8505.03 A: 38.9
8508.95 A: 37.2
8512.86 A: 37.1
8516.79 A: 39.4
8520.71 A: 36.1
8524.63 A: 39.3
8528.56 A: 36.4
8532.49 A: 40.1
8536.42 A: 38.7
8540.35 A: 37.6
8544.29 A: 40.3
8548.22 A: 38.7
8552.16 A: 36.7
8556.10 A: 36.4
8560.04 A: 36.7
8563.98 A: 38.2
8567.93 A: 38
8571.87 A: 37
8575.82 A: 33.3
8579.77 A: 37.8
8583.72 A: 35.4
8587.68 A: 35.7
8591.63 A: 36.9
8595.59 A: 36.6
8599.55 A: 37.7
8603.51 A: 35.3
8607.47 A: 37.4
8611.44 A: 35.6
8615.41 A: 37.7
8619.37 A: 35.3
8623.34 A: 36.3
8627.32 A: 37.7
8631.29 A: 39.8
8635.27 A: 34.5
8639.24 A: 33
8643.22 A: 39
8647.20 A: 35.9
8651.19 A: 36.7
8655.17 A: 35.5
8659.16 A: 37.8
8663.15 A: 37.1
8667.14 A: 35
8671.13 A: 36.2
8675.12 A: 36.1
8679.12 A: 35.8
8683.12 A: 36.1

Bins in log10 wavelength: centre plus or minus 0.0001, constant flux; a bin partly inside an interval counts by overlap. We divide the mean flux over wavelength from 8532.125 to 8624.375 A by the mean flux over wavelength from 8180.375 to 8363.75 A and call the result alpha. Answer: 0.93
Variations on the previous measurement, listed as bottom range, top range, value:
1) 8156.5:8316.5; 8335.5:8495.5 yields 1.01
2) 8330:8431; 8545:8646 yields 0.92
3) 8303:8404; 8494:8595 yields 0.94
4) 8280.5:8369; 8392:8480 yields 1.03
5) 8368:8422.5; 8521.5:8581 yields 0.94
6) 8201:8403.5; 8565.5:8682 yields 0.92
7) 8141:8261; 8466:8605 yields 0.97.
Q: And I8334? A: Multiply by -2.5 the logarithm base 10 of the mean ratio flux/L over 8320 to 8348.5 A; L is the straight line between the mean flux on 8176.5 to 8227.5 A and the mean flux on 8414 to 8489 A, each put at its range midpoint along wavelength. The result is 0.024 mag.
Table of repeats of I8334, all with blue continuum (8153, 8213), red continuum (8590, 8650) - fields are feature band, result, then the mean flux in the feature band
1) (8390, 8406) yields -0.07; 40.7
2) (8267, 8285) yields -0.04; 40.4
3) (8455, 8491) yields -0.07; 40.2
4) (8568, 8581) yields 0.02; 36.2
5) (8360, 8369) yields -0.05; 40.2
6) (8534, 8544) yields -0.04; 38.6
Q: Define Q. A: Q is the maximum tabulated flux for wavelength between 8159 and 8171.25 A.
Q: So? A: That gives 40.4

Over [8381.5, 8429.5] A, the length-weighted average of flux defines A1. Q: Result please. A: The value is 40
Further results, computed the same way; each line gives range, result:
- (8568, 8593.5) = 36.2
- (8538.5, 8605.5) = 37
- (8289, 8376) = 39.7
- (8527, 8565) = 38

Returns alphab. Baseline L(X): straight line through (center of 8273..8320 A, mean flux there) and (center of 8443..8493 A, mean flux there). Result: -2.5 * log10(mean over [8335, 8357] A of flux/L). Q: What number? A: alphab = 0.04 mag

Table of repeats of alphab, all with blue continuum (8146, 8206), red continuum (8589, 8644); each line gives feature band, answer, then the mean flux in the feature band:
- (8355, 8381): -0.056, 40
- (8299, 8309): -0.042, 39.9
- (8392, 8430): -0.072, 40.3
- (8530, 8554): -0.047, 38.6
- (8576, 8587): 0.025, 35.9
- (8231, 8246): -0.035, 40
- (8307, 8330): -0.046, 40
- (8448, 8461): -0.127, 42.2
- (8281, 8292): -0.007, 38.8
